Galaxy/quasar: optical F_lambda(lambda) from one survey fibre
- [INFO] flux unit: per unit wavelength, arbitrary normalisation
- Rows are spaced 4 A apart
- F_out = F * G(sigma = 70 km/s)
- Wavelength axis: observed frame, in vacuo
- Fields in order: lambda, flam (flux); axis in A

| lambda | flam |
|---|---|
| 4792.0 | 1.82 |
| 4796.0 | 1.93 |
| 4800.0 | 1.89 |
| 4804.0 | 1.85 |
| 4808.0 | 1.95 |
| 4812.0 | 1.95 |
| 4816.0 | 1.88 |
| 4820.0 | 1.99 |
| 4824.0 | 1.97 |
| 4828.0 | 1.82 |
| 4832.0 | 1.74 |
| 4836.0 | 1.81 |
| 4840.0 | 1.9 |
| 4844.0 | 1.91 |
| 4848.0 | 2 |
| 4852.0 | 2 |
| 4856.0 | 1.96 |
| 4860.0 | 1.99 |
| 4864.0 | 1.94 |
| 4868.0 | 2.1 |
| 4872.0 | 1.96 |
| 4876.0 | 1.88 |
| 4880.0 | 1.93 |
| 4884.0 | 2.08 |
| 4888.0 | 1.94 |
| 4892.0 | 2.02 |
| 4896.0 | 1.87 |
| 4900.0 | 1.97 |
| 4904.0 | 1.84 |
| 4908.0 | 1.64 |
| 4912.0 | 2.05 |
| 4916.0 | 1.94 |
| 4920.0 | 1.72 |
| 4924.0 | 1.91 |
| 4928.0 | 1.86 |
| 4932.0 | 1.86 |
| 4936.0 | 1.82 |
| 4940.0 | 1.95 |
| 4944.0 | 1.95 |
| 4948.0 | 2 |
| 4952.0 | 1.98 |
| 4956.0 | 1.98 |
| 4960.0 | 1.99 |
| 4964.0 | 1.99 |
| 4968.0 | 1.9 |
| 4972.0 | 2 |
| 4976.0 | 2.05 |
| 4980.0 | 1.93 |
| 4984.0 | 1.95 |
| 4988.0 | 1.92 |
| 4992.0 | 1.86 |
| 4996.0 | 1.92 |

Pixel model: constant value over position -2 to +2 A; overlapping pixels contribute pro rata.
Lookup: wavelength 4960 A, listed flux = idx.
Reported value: 1.99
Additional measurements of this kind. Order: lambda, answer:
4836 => 1.81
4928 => 1.86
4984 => 1.95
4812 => 1.95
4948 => 2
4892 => 2.02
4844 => 1.91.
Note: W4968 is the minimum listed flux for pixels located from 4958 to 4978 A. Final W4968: 1.9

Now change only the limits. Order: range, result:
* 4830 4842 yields 1.74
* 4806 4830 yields 1.82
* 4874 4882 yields 1.88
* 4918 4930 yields 1.72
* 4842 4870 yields 1.91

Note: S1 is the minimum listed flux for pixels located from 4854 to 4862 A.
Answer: 1.96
